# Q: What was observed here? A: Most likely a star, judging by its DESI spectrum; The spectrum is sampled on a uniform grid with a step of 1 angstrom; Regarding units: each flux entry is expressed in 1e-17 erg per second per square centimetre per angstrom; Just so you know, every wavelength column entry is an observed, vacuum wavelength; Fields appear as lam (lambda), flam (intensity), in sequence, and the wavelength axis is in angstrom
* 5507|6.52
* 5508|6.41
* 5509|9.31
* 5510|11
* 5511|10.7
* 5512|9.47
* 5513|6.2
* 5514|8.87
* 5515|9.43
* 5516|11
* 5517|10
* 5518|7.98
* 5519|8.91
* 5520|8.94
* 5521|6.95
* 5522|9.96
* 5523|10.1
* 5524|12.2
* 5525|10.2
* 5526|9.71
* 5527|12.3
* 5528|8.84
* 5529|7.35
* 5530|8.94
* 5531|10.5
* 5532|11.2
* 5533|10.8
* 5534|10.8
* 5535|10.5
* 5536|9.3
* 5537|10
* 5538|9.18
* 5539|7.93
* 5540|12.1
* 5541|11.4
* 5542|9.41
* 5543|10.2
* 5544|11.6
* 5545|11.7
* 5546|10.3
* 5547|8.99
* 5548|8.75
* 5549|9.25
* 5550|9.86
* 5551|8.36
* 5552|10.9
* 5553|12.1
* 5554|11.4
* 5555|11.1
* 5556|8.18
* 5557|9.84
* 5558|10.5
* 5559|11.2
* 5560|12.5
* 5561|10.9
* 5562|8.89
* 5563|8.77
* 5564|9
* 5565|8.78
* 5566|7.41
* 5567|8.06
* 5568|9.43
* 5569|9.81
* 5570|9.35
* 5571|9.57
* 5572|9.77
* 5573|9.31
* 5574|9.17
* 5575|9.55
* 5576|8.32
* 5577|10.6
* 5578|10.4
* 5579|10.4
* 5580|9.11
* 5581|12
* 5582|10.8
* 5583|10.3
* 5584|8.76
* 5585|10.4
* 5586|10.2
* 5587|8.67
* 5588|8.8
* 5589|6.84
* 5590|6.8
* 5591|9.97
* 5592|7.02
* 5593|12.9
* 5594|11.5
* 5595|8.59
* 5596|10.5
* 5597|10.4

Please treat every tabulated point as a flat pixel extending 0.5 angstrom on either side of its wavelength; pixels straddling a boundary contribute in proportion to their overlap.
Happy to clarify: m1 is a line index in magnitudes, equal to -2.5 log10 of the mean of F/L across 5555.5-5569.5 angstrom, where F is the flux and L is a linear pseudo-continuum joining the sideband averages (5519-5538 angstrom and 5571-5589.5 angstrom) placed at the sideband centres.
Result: 0.02 mag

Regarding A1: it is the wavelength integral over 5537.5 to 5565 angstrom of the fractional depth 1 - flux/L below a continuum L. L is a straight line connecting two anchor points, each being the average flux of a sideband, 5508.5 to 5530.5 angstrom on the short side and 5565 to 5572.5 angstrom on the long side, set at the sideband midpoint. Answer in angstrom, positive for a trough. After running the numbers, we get -2.8 angstrom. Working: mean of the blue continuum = 9.47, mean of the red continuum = 9.04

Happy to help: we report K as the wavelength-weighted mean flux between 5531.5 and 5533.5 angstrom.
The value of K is 11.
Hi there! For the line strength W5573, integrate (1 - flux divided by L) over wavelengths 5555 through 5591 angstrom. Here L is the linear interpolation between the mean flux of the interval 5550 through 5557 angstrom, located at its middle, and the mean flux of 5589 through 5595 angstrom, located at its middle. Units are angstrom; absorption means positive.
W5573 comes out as 1.0 angstrom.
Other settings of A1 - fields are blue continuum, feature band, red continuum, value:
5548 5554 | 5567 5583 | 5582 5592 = -0.8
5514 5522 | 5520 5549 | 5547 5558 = -1.6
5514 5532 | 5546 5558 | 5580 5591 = -0.5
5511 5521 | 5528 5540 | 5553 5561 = 0.0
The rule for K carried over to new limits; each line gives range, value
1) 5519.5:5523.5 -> 8.99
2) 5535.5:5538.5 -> 9.49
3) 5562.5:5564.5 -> 8.88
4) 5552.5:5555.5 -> 11.5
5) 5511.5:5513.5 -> 7.84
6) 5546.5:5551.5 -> 9.04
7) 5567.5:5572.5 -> 9.59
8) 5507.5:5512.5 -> 9.38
